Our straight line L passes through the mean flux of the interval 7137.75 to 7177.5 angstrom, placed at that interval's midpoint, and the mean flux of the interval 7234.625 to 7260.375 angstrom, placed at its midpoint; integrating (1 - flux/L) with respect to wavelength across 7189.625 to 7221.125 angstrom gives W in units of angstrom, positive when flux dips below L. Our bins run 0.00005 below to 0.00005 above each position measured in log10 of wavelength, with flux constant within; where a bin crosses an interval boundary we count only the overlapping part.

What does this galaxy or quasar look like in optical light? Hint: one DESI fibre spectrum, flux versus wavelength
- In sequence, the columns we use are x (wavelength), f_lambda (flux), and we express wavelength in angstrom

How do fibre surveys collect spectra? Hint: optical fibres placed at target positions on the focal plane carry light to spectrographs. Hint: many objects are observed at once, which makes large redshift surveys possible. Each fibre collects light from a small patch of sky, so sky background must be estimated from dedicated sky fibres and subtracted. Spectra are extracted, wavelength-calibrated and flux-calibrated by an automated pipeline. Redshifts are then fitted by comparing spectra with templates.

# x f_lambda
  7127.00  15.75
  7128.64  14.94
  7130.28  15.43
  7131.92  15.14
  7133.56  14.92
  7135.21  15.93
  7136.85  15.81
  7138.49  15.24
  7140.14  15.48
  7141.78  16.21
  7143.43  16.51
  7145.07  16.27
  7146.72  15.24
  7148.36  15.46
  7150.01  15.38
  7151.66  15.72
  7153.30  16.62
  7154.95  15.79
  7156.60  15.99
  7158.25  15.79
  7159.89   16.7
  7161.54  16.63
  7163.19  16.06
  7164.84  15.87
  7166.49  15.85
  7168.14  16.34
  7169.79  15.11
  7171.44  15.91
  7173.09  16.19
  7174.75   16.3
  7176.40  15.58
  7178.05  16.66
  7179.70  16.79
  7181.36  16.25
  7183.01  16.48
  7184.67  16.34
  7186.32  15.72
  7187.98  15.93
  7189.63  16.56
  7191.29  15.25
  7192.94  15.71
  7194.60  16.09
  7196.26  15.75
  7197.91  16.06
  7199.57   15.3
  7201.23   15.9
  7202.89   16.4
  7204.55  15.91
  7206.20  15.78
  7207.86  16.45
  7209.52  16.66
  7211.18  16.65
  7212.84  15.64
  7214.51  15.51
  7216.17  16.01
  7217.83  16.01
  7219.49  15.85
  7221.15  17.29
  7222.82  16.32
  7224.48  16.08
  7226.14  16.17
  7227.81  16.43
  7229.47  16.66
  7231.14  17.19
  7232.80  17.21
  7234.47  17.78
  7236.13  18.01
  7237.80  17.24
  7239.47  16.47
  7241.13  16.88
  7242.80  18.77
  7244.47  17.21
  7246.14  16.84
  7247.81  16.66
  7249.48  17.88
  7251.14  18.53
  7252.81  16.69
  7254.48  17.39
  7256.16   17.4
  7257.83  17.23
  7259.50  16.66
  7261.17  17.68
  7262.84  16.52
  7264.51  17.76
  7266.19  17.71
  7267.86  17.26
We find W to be 1.3 angstrom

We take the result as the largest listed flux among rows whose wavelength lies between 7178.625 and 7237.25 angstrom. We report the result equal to 18.01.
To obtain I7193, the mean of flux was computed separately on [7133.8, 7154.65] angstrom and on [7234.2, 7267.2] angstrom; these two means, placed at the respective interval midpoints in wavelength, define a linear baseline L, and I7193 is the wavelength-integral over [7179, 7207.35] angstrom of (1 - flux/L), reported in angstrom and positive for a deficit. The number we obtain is 0.9 angstrom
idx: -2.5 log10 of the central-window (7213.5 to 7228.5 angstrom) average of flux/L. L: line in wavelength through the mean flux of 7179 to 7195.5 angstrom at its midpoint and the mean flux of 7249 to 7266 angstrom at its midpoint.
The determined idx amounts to 0.04 mag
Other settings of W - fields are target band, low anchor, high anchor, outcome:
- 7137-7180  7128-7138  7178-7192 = -0.5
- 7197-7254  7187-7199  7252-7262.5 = -0.5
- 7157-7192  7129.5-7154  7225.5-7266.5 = 0.1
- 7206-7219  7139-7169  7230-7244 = 0.7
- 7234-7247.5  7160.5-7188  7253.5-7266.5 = -0.3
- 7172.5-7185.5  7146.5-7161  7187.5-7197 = -0.4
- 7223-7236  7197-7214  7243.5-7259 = -0.1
